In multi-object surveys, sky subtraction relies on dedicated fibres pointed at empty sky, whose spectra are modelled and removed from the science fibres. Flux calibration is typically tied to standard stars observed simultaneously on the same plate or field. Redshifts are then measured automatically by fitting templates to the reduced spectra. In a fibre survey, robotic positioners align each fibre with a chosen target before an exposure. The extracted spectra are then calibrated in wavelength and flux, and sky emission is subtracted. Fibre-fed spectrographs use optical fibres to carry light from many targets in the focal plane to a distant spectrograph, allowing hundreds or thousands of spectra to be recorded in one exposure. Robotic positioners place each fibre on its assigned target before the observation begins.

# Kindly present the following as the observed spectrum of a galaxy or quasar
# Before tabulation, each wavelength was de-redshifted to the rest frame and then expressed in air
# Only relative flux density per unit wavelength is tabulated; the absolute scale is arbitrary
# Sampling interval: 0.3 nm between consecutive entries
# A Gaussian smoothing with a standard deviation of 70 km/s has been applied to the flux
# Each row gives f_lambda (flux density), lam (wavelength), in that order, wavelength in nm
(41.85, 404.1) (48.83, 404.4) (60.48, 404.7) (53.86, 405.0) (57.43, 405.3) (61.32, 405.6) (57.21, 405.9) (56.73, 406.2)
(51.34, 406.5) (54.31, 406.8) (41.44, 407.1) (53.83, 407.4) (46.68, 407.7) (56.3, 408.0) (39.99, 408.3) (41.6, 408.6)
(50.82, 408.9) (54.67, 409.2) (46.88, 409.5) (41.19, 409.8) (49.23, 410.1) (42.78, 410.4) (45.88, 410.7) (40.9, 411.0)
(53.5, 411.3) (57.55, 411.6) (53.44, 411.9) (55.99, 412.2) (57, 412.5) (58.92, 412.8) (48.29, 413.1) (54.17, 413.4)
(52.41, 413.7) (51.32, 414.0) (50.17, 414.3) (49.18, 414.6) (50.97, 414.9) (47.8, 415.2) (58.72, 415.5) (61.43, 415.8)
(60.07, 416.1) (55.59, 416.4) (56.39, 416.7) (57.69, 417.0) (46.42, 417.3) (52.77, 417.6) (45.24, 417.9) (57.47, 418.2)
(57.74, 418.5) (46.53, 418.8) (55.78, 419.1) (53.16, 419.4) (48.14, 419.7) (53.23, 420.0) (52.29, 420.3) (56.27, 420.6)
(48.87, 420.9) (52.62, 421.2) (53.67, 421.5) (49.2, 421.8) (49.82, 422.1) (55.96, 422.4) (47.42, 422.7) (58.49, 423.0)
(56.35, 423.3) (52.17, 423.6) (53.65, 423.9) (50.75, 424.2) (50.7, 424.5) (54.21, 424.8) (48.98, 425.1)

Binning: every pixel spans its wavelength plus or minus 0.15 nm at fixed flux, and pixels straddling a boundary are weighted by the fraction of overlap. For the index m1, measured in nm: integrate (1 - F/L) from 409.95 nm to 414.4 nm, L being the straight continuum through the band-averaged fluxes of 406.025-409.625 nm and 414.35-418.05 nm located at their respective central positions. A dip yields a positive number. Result 0.01 nm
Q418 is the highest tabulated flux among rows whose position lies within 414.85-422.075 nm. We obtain 61.43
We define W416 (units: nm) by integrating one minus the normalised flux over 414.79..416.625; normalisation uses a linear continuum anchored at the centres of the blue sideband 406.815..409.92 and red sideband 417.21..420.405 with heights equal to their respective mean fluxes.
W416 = -0.192 nm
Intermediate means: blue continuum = 47.7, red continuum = 51.8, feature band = 55.9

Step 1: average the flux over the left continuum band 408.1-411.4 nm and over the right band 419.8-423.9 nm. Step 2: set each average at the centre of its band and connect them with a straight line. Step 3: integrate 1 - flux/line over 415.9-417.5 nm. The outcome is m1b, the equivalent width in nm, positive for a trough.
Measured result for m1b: -0.17 nm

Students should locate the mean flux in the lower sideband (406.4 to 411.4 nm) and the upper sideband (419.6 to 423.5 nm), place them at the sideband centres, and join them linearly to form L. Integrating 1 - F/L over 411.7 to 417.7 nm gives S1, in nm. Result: -0.494 nm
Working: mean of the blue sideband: 47.6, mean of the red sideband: 52.5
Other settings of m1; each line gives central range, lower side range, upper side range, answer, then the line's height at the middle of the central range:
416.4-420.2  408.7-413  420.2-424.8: -0.060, 51.8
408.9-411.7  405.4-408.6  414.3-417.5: 0.238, 52.5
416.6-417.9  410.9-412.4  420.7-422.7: -0.005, 52.1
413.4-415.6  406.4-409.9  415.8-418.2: 0.042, 52.5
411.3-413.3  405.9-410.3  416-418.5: -0.142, 51.4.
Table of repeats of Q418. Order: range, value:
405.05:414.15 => 61.32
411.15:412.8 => 58.92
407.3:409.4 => 56.3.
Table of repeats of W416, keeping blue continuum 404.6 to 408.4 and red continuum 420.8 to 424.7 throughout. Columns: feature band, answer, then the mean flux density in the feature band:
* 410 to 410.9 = 0.128 nm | 45.5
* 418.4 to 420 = 0.011 nm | 52.2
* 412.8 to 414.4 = 0.025 nm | 52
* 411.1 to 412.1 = -0.023 nm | 54.2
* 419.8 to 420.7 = -0.017 nm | 53.5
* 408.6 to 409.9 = 0.127 nm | 47.9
